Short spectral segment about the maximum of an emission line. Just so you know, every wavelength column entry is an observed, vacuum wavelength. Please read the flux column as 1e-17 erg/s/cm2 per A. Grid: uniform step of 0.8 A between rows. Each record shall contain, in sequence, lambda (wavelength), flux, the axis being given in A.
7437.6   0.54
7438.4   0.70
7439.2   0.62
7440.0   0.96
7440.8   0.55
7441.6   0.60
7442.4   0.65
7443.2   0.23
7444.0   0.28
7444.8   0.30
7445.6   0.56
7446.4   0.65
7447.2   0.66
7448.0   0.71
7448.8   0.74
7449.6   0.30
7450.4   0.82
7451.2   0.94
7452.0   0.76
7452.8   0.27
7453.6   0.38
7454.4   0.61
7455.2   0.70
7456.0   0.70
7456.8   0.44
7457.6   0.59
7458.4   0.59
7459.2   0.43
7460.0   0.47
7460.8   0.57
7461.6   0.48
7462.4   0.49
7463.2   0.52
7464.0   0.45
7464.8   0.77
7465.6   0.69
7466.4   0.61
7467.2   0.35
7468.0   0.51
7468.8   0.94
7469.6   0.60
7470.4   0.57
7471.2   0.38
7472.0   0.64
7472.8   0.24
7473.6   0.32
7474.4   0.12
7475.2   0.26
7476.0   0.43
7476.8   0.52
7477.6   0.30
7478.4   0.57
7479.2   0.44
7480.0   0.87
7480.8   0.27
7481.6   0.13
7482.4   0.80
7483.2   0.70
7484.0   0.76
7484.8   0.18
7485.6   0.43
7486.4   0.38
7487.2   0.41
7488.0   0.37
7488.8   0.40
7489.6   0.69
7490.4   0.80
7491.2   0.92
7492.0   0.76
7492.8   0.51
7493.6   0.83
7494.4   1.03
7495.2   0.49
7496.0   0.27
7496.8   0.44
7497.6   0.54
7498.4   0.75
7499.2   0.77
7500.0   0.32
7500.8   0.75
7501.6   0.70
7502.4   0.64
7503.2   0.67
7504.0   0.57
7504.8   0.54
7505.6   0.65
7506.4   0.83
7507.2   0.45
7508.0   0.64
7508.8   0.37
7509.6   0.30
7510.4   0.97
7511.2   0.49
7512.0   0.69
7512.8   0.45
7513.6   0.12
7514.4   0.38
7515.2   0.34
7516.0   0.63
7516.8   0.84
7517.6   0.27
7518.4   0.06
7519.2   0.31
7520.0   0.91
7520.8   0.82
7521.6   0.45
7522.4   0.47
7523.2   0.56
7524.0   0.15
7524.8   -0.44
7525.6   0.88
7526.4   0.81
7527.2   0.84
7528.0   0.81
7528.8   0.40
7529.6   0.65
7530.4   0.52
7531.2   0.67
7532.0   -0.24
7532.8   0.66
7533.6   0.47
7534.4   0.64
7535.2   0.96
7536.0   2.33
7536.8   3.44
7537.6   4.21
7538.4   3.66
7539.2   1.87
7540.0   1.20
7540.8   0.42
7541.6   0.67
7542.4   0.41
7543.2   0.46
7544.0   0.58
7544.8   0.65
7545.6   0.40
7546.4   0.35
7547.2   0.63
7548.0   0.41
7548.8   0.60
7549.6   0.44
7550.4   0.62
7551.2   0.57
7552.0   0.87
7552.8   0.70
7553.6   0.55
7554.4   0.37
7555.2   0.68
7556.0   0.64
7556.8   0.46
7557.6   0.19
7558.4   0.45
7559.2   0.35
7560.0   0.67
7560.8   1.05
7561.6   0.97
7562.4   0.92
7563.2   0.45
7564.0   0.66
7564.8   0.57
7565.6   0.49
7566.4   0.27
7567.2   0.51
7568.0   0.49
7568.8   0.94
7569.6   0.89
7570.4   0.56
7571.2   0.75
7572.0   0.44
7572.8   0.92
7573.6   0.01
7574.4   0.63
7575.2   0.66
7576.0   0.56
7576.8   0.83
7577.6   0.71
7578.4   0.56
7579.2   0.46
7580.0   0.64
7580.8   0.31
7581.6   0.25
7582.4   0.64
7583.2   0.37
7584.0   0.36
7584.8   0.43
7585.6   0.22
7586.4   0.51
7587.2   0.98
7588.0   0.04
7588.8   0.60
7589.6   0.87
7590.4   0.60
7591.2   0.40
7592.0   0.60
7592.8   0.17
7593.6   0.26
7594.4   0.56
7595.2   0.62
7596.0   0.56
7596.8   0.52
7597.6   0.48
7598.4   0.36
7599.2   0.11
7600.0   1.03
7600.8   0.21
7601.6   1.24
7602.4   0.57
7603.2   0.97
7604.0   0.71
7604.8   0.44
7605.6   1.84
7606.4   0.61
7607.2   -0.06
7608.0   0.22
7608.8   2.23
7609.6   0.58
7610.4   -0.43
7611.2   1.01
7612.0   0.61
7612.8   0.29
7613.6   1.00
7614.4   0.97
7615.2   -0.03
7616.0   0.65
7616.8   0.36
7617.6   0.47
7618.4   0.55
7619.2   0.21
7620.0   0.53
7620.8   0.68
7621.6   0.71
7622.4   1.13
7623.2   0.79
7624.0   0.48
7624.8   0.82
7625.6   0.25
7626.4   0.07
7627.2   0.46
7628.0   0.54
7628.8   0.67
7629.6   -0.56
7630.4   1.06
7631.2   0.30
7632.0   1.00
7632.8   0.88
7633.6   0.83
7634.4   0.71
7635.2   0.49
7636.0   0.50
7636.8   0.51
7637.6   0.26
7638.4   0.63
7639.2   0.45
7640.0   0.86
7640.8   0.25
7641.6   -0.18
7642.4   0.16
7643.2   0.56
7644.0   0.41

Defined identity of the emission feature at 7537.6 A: H-alpha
